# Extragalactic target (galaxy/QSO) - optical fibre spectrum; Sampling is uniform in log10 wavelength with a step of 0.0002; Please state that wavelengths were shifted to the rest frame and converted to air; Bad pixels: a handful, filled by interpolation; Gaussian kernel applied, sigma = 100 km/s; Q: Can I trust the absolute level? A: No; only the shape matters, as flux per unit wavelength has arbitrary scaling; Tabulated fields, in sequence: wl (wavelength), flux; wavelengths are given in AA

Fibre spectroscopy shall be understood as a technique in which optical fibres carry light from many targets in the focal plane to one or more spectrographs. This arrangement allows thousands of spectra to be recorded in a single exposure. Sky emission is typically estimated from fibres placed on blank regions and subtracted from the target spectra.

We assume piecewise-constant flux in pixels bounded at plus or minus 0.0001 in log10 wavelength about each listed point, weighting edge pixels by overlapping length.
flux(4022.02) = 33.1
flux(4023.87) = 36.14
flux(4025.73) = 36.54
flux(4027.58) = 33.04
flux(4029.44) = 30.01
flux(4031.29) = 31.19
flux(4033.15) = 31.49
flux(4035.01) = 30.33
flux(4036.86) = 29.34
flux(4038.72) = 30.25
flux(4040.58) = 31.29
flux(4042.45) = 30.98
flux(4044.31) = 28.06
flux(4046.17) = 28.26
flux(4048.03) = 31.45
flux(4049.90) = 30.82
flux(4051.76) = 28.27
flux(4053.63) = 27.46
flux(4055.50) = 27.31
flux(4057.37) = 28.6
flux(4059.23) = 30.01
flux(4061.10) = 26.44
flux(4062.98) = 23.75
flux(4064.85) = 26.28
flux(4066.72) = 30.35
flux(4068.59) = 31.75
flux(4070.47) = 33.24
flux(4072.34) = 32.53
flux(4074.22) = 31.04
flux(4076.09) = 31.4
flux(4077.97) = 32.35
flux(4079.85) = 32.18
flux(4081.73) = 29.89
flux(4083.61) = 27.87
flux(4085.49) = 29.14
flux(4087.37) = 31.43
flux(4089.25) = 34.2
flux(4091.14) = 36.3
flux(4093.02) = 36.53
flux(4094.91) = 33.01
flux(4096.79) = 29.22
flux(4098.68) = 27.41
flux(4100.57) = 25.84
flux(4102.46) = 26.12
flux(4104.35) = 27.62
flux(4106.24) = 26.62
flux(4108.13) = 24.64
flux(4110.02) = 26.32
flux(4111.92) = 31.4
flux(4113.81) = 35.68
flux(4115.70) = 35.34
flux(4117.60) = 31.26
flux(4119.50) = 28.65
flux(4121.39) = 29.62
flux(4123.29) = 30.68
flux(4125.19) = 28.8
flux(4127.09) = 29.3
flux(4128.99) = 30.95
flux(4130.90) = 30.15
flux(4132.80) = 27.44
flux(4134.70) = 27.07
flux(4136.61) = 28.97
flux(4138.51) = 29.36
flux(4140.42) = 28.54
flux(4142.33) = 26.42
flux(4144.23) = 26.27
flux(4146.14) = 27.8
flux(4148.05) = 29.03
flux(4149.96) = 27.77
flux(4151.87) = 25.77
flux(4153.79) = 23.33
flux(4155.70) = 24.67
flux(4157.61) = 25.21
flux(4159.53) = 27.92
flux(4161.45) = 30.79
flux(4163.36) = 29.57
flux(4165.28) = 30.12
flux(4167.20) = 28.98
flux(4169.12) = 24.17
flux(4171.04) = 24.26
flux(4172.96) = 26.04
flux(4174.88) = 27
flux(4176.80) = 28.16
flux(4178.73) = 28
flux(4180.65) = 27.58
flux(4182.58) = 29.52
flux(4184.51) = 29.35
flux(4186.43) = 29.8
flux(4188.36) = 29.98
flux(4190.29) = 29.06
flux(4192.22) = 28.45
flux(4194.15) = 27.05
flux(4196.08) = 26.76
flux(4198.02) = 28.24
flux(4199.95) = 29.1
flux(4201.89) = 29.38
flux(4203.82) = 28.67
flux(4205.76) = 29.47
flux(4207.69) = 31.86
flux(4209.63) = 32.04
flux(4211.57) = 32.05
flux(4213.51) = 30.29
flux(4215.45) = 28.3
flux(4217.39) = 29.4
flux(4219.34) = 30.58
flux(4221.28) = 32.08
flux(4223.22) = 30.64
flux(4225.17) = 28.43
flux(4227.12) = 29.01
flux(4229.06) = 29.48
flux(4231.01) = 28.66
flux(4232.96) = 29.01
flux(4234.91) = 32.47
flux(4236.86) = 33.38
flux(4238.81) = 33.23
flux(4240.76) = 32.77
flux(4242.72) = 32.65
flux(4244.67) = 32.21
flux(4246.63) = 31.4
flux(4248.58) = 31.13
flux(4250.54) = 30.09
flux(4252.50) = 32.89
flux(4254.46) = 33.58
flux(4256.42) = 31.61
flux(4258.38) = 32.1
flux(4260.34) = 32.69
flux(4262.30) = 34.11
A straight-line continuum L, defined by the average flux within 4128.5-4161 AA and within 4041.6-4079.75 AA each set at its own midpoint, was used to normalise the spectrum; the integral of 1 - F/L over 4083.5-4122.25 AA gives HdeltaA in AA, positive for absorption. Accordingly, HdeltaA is -2.4 AA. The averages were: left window 29.6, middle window 30.3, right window 27.4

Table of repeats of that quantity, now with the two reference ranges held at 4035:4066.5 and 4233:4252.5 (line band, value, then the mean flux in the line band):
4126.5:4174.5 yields 4.53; 27.6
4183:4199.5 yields 1.33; 28.6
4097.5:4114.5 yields 1.05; 27.9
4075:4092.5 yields -1.46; 31.8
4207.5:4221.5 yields 0.38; 30.7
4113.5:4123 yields -0.59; 31.8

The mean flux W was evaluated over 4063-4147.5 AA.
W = 29.9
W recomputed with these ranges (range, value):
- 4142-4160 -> 26.4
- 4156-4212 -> 28.5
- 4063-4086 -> 30.4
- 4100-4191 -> 28.3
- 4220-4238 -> 30.4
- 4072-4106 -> 30.7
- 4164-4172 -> 27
